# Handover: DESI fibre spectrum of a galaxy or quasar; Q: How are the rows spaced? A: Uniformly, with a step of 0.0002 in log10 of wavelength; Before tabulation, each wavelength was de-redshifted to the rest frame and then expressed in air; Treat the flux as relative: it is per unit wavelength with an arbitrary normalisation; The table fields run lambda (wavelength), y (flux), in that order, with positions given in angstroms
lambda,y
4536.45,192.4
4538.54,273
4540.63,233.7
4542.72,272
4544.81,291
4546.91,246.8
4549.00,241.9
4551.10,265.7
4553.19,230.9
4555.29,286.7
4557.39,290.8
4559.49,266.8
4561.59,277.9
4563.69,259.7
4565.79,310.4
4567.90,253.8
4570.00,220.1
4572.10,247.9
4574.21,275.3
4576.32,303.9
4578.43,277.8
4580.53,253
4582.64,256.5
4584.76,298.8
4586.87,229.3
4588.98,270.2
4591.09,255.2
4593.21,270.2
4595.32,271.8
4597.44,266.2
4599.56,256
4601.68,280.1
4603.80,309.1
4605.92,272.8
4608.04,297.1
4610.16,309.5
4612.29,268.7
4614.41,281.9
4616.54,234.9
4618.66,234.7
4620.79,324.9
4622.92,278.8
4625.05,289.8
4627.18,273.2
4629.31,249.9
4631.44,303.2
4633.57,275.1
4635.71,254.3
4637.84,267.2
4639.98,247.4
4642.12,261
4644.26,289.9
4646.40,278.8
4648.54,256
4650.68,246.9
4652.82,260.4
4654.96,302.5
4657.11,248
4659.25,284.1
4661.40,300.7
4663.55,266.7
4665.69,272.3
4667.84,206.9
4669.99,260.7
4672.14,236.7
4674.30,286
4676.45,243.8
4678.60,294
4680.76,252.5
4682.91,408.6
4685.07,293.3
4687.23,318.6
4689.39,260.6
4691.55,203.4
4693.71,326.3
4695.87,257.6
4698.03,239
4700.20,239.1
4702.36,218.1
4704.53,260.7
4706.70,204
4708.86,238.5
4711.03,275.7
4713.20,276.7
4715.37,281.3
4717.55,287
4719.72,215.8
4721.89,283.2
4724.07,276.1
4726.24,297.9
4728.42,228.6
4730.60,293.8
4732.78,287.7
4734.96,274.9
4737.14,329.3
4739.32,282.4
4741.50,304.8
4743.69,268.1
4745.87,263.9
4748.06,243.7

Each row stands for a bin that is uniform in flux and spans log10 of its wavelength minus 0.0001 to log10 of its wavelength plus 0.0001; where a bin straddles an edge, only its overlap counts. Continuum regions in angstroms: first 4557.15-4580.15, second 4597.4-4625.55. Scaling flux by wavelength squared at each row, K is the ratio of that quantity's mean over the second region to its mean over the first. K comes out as 1.1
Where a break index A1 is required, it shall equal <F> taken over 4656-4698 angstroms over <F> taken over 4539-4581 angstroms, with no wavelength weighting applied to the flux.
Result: 1.0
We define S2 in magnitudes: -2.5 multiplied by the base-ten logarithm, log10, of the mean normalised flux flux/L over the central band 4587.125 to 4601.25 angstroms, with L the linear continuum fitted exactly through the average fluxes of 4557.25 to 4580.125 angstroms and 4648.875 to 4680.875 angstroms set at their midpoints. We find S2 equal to 0.02 mag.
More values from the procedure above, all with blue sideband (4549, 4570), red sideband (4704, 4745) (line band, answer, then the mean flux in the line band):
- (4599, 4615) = -0.07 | 285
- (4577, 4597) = 0.01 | 266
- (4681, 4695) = -0.10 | 298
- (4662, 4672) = 0.07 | 253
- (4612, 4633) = -0.02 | 274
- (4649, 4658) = 0.02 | 264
